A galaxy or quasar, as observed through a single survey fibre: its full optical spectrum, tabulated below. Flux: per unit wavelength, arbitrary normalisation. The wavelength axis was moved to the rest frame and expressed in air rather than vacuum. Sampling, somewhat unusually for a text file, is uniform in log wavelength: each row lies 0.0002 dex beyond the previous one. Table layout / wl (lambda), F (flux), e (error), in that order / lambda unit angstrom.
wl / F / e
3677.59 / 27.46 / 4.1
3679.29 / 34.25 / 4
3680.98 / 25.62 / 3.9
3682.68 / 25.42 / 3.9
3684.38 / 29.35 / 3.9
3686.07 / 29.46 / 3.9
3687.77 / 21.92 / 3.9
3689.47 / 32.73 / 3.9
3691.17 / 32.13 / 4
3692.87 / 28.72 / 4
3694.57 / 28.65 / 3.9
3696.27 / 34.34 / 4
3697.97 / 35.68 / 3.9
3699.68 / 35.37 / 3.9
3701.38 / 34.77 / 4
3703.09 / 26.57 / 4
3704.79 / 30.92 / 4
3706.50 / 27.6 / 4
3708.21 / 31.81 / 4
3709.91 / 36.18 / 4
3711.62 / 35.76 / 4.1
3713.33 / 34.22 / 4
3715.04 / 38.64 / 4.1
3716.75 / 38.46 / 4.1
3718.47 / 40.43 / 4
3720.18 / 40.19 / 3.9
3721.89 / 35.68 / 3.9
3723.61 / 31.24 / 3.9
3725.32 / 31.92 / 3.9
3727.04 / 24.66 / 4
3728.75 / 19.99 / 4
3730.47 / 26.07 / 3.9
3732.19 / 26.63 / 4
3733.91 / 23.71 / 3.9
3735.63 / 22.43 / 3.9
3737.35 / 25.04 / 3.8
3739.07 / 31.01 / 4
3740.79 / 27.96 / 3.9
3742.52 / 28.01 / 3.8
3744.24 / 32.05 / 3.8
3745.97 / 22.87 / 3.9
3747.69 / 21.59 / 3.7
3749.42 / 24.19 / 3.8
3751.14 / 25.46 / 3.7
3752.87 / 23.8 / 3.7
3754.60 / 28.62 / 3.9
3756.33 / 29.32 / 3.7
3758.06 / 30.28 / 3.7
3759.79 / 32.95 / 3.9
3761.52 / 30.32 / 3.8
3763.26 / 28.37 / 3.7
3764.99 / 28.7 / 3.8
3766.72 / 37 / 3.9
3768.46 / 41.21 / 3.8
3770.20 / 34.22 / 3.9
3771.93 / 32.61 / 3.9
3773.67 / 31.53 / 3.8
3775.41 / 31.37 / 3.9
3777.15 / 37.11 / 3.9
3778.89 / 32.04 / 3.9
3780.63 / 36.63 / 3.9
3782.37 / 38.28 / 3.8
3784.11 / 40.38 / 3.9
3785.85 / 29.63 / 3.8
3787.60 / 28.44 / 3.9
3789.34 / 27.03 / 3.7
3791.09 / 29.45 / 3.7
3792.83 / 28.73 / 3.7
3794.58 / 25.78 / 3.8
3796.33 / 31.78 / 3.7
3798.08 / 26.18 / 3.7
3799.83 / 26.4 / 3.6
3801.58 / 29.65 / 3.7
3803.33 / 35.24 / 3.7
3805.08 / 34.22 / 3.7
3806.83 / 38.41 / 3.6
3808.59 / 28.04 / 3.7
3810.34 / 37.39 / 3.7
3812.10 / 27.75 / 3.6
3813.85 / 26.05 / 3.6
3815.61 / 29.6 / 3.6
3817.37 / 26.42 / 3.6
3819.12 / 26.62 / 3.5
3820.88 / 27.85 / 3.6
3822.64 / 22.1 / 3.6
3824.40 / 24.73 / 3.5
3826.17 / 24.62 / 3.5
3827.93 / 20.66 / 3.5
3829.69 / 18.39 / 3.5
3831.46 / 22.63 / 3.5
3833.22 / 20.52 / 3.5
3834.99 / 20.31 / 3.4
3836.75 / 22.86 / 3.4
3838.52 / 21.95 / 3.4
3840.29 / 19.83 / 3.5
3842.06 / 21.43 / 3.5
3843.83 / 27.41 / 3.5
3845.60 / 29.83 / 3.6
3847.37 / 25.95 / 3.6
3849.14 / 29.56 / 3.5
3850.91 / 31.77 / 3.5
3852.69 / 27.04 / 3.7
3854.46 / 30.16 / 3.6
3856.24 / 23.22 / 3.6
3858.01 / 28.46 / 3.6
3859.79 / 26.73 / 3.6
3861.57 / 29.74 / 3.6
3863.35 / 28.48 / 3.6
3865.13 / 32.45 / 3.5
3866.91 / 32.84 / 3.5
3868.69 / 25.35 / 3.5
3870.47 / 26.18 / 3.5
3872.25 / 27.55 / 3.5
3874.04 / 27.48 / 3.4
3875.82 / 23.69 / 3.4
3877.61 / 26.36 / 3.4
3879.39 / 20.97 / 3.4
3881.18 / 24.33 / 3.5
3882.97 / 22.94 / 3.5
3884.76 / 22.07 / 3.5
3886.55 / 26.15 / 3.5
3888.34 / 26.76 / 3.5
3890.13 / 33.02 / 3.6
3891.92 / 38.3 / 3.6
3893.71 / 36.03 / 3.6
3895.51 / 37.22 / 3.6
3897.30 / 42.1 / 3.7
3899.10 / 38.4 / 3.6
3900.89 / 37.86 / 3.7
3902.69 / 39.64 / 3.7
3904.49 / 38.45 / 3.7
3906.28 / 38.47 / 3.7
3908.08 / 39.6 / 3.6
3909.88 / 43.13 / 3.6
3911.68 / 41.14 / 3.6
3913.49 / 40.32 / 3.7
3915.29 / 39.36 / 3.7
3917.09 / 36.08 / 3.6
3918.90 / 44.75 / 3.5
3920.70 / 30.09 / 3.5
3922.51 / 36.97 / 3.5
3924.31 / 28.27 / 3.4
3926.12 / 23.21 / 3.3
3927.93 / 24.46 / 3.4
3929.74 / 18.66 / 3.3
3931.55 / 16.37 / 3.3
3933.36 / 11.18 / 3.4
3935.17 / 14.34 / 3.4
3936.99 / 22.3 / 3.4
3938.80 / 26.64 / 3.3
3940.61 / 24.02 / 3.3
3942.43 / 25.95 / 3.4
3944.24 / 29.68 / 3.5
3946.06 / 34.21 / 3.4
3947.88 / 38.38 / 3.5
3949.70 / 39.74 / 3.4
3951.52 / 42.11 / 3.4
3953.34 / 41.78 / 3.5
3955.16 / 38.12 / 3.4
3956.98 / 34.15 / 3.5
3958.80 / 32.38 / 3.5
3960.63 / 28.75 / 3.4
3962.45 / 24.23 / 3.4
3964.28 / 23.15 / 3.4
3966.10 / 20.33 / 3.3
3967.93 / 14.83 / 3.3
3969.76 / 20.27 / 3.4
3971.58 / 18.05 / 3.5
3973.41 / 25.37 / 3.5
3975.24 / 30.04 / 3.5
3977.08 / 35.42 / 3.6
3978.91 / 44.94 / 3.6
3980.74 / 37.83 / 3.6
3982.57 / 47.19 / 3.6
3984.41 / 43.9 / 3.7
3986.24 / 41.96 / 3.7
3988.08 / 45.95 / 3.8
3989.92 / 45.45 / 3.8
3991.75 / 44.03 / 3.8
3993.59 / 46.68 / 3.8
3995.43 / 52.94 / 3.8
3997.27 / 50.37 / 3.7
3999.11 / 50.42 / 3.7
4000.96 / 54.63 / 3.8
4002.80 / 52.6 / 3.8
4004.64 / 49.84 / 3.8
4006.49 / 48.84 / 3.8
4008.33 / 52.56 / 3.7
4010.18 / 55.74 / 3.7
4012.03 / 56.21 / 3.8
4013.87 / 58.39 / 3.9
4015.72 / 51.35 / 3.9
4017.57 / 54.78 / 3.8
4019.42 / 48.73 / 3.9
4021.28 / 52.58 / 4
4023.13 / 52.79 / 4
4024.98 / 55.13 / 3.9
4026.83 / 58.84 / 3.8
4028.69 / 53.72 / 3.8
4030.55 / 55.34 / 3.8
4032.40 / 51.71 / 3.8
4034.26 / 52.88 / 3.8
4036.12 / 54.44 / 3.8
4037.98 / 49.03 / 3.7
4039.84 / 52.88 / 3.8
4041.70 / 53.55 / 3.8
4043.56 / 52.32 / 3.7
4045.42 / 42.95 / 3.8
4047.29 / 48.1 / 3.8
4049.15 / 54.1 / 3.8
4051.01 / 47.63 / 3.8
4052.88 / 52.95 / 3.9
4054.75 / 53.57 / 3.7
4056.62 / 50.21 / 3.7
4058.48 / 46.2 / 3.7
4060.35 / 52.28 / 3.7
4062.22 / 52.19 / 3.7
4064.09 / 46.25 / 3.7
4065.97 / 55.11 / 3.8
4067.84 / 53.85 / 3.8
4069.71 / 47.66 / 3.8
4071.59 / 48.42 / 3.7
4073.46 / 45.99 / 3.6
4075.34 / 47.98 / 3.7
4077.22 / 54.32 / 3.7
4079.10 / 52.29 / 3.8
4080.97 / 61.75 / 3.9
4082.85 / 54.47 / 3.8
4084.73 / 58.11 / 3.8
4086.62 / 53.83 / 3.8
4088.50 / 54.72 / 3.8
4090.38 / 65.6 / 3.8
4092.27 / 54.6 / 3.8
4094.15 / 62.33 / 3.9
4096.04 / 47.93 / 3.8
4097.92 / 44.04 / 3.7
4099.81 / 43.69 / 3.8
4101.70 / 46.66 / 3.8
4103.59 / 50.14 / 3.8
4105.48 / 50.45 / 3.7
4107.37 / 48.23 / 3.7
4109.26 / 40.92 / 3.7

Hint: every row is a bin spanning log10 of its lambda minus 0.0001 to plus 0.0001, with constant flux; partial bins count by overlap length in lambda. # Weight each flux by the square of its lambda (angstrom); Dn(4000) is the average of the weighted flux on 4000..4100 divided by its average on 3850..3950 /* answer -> 1.87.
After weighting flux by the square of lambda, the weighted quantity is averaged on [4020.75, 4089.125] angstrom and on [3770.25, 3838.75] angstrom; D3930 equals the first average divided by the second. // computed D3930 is 2.1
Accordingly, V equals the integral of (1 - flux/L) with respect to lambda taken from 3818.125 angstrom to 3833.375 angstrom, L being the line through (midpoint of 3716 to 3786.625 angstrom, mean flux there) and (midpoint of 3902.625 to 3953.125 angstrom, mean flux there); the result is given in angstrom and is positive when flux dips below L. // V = 3.82 angstrom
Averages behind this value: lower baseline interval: 30.6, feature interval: 23.3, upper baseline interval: 31.7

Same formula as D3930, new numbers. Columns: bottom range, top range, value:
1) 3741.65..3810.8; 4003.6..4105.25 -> 1.95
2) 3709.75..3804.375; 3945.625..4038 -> 1.60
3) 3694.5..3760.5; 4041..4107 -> 2.05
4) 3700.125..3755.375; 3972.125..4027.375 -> 1.86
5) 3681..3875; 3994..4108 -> 2.06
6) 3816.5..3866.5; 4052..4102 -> 2.30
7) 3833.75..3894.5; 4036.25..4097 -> 2.15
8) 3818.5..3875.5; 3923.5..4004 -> 1.38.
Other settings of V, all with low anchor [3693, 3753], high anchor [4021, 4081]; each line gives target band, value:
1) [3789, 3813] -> 3.3 angstrom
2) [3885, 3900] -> 2.6 angstrom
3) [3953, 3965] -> 3.7 angstrom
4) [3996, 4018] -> -1.9 angstrom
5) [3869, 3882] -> 4.8 angstrom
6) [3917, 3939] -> 9.2 angstrom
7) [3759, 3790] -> 0.2 angstrom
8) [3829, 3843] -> 6.2 angstrom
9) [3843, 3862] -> 5.2 angstrom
